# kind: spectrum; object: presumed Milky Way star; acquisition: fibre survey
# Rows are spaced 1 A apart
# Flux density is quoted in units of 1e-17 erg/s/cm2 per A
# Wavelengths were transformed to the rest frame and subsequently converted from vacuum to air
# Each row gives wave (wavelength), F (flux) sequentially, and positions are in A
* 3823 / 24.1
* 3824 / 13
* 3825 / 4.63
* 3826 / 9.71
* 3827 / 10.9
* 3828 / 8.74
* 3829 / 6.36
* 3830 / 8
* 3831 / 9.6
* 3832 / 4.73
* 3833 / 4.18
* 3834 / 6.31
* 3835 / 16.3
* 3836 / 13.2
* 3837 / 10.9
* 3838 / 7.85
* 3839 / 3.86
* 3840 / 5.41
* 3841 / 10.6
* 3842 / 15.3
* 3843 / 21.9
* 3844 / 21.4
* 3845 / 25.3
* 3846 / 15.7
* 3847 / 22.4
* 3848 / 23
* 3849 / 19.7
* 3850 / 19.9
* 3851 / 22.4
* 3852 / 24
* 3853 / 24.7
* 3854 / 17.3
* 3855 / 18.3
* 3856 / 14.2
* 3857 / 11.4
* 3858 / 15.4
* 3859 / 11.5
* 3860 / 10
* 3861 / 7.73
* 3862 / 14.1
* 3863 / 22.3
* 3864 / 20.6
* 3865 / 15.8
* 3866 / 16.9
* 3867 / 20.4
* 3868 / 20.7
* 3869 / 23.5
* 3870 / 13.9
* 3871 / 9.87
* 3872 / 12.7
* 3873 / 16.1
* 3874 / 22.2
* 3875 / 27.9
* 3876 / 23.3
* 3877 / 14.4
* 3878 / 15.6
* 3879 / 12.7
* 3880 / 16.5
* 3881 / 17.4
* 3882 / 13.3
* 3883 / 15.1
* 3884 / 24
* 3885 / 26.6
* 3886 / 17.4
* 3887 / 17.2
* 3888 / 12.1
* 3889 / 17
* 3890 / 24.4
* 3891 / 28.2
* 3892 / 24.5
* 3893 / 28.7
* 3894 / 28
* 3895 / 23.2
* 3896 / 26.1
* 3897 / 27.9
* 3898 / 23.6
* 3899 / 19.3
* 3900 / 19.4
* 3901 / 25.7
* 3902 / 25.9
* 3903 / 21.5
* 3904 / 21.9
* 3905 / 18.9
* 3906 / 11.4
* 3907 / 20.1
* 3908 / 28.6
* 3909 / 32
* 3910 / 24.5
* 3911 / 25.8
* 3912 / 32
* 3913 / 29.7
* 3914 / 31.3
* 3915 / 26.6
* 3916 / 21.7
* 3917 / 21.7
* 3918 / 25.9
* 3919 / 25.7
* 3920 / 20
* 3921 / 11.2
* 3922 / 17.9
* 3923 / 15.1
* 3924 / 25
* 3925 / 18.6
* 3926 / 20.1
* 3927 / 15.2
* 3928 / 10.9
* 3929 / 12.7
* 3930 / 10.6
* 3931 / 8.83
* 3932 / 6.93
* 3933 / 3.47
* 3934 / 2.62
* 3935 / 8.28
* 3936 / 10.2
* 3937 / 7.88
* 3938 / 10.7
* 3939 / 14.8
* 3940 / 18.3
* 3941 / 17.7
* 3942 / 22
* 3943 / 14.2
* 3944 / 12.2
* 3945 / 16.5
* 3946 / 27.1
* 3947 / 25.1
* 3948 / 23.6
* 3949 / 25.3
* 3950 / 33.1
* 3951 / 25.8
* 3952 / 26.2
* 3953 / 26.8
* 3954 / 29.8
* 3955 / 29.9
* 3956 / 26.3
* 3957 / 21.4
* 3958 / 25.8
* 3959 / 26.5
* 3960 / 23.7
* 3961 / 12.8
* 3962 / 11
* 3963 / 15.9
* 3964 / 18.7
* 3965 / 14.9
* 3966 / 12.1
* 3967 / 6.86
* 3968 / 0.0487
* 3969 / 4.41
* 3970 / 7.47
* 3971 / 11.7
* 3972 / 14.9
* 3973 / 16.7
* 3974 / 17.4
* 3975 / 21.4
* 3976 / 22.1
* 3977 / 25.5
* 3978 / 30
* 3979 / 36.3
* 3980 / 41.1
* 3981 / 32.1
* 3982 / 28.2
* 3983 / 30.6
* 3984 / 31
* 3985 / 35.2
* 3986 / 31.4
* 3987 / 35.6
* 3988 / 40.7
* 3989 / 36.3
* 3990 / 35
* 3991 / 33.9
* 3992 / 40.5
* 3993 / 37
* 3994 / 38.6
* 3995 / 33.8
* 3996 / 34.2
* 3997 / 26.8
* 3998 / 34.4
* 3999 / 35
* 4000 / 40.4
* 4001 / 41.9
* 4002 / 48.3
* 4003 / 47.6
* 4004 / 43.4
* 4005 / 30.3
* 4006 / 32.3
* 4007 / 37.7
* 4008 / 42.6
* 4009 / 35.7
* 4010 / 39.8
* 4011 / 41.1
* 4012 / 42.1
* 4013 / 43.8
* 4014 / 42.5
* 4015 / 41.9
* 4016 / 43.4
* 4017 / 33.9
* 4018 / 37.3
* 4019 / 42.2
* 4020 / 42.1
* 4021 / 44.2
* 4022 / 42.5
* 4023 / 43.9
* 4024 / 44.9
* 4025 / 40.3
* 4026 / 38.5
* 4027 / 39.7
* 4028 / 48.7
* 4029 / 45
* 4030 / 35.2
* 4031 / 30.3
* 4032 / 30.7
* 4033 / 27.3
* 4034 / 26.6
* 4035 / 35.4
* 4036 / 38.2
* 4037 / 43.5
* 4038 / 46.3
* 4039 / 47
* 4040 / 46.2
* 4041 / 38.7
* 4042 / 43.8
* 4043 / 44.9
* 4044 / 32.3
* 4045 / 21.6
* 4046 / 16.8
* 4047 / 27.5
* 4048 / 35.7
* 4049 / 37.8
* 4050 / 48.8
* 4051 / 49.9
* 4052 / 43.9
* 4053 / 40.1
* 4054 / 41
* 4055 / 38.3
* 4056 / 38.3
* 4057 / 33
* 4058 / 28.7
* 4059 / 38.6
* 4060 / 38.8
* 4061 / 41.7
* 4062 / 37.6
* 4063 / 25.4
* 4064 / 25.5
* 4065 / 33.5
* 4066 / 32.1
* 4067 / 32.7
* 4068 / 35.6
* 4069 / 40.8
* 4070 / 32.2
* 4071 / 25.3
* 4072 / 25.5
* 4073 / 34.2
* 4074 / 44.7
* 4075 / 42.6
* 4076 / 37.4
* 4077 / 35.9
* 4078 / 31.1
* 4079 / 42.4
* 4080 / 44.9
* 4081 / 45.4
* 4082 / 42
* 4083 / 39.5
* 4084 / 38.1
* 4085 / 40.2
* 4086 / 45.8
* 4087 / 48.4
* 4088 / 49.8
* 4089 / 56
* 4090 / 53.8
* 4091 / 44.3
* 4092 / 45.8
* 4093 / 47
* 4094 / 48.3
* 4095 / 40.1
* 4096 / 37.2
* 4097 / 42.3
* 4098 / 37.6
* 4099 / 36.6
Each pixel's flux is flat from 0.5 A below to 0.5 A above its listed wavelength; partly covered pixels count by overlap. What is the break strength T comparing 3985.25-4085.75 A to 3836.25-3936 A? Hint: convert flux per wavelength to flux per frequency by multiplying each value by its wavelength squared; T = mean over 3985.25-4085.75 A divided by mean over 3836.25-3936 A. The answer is 2.2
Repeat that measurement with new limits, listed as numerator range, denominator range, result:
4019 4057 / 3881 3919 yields 1.79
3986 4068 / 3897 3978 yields 2.08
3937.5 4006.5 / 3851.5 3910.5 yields 1.39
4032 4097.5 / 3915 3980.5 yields 2.24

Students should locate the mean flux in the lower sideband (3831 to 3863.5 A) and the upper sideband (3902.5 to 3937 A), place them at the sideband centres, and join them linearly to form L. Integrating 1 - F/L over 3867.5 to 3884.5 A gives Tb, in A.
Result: -1.3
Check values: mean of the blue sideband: 15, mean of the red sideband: 18.6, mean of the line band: 17.6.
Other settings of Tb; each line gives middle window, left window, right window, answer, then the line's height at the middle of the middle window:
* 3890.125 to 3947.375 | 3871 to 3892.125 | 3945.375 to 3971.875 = -1.97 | 19.1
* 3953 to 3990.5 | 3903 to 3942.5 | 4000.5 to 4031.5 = 8.68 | 30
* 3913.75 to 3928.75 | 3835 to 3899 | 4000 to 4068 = 2.74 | 24.8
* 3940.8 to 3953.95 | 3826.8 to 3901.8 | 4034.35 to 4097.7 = 1.59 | 26.2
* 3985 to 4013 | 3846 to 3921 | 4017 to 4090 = -4.29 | 32.7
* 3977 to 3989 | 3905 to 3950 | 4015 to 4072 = -2.62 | 27.6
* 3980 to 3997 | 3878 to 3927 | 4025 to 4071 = -2.17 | 30.7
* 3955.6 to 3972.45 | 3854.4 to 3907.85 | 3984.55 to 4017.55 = 8.98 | 32.2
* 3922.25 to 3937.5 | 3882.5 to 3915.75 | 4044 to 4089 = 8.27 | 26.1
